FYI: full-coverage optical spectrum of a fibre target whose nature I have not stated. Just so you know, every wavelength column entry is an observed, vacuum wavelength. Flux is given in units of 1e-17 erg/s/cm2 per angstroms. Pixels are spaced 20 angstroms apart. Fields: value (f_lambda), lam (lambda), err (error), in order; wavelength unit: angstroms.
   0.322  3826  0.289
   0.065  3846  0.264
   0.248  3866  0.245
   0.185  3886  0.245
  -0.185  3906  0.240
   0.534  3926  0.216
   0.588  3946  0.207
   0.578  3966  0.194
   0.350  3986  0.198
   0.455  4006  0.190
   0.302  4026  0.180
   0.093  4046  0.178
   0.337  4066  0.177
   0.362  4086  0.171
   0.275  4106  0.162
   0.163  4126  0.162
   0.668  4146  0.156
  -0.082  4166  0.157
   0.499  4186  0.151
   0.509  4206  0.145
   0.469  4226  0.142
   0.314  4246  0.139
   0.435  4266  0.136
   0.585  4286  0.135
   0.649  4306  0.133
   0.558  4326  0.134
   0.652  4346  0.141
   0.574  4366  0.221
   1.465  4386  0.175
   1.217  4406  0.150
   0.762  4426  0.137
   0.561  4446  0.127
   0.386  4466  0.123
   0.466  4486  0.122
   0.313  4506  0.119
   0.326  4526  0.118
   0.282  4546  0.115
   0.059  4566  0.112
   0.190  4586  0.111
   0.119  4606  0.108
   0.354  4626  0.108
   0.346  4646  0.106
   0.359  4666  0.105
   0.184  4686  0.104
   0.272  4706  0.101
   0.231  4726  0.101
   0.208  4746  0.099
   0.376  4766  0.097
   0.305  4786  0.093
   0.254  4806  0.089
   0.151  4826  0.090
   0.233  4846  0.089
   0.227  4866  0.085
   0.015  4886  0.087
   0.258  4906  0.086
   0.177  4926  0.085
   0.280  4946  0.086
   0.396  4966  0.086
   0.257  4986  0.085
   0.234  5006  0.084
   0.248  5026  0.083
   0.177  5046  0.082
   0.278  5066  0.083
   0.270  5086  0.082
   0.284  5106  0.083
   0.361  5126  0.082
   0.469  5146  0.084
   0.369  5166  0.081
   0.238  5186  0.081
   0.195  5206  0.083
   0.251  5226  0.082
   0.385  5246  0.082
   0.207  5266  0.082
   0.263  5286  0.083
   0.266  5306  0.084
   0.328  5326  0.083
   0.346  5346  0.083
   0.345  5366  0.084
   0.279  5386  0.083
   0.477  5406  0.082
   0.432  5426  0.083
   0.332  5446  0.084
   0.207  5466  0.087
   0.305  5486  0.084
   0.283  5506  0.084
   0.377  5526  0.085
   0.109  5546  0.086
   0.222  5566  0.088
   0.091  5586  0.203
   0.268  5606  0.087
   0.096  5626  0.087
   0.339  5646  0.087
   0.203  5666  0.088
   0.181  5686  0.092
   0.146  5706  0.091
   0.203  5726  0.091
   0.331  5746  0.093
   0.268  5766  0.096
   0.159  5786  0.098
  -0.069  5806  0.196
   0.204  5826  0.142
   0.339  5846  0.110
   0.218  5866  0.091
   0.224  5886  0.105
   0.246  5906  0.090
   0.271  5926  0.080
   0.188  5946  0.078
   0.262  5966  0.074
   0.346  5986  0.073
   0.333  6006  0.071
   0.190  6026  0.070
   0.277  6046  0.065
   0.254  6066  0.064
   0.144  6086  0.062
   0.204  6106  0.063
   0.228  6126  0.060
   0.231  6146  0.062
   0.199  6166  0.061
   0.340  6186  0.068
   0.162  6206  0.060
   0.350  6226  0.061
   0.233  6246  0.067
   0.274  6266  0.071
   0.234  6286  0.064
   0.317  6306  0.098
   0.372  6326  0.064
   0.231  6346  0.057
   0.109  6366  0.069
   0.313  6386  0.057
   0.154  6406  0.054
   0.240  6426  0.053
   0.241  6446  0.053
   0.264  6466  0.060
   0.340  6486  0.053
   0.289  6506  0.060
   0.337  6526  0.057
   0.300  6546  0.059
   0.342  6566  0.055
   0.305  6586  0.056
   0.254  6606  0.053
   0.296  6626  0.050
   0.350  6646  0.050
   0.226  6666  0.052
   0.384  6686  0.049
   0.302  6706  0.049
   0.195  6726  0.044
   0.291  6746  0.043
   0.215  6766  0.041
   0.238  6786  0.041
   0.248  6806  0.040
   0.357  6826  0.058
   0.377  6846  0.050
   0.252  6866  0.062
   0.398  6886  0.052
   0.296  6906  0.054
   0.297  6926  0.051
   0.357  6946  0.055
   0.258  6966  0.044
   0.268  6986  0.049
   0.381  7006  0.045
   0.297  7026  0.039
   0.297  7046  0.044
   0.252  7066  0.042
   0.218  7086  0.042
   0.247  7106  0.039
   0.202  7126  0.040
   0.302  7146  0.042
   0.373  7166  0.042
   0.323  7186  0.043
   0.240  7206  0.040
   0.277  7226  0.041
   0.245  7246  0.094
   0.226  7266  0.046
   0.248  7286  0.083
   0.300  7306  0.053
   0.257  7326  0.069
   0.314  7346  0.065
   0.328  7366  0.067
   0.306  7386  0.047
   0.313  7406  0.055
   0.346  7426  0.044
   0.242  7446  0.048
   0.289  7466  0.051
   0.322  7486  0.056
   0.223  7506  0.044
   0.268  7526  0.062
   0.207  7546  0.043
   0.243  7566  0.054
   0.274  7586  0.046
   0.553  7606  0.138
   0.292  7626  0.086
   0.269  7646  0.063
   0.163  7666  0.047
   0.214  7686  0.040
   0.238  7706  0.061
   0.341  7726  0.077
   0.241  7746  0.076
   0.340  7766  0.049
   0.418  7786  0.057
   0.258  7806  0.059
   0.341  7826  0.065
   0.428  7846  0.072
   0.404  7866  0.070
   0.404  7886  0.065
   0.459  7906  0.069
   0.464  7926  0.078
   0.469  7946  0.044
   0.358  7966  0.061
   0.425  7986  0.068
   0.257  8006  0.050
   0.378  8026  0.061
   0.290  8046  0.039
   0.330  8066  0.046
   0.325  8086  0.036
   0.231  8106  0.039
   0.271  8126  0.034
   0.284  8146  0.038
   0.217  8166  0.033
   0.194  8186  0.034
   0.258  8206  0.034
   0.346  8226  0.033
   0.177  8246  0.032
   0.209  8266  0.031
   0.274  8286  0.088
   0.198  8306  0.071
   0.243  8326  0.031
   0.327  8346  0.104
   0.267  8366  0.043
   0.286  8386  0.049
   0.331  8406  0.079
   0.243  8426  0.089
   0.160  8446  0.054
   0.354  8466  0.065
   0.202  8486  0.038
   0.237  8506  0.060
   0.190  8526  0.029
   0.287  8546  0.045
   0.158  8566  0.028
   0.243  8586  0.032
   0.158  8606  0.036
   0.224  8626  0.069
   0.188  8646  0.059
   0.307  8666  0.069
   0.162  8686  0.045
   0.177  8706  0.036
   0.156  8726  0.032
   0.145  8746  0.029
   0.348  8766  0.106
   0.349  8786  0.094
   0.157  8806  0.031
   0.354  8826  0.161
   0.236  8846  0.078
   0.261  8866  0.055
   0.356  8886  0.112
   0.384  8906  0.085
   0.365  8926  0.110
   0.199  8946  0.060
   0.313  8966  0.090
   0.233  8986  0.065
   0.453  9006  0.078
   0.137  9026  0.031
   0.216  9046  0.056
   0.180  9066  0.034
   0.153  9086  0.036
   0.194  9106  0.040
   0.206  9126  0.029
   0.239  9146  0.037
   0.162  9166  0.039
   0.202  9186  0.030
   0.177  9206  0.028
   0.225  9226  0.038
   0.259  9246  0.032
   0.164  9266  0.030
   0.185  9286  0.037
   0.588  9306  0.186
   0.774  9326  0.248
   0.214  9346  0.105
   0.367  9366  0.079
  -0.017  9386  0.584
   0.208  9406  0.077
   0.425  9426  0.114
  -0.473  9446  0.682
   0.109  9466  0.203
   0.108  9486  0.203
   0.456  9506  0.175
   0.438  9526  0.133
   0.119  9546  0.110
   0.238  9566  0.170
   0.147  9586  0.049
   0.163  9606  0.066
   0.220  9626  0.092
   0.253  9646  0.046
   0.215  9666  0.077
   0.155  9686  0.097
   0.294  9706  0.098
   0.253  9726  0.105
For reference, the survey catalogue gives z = 1.84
